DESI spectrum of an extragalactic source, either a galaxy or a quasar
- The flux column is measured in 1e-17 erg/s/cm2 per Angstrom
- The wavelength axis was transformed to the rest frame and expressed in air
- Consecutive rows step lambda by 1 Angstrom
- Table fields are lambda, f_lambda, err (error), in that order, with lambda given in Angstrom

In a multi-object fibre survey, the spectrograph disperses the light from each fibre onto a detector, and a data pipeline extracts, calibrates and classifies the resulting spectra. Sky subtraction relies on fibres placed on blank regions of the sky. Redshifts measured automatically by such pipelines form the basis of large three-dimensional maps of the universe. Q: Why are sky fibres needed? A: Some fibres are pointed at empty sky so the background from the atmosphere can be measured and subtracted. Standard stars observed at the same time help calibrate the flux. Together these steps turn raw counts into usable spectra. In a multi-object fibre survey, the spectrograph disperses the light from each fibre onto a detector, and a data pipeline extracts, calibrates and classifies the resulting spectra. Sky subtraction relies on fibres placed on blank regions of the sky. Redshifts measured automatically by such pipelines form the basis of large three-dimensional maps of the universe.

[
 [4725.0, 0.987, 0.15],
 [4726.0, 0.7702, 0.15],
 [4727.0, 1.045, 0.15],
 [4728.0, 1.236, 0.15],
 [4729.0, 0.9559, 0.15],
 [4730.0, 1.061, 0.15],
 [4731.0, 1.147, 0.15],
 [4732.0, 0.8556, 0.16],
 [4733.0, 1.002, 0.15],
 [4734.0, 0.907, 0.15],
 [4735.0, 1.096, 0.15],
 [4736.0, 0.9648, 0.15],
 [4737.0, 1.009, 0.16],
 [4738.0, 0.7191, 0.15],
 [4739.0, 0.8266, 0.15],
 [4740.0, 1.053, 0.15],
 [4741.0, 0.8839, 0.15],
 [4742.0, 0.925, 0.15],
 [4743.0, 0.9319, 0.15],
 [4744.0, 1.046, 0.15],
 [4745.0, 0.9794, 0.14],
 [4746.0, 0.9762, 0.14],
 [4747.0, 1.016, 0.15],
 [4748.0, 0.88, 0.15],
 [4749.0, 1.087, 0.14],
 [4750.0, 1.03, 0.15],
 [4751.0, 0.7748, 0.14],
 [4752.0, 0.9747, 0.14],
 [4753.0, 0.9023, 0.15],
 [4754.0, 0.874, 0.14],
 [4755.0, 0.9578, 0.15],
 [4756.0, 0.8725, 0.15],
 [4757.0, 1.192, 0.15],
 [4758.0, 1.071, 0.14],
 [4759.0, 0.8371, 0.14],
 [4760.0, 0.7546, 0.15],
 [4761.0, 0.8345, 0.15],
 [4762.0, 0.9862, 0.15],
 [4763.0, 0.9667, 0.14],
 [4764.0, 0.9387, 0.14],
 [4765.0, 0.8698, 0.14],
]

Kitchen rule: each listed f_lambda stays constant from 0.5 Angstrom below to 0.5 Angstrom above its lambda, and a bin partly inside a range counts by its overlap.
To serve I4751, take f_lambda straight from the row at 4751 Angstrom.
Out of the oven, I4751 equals 0.7748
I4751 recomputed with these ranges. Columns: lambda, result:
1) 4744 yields 1.046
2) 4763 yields 0.9667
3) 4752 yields 0.9747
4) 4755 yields 0.9578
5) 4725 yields 0.987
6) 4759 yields 0.8371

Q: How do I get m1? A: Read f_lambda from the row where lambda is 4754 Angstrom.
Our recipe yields 0.874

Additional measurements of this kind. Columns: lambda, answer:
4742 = 0.925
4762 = 0.9862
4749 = 1.087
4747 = 1.016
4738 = 0.7191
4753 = 0.9023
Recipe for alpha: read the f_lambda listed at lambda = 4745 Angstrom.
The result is 0.9794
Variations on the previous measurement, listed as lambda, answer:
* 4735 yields 1.096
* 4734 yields 0.907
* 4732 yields 0.8556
